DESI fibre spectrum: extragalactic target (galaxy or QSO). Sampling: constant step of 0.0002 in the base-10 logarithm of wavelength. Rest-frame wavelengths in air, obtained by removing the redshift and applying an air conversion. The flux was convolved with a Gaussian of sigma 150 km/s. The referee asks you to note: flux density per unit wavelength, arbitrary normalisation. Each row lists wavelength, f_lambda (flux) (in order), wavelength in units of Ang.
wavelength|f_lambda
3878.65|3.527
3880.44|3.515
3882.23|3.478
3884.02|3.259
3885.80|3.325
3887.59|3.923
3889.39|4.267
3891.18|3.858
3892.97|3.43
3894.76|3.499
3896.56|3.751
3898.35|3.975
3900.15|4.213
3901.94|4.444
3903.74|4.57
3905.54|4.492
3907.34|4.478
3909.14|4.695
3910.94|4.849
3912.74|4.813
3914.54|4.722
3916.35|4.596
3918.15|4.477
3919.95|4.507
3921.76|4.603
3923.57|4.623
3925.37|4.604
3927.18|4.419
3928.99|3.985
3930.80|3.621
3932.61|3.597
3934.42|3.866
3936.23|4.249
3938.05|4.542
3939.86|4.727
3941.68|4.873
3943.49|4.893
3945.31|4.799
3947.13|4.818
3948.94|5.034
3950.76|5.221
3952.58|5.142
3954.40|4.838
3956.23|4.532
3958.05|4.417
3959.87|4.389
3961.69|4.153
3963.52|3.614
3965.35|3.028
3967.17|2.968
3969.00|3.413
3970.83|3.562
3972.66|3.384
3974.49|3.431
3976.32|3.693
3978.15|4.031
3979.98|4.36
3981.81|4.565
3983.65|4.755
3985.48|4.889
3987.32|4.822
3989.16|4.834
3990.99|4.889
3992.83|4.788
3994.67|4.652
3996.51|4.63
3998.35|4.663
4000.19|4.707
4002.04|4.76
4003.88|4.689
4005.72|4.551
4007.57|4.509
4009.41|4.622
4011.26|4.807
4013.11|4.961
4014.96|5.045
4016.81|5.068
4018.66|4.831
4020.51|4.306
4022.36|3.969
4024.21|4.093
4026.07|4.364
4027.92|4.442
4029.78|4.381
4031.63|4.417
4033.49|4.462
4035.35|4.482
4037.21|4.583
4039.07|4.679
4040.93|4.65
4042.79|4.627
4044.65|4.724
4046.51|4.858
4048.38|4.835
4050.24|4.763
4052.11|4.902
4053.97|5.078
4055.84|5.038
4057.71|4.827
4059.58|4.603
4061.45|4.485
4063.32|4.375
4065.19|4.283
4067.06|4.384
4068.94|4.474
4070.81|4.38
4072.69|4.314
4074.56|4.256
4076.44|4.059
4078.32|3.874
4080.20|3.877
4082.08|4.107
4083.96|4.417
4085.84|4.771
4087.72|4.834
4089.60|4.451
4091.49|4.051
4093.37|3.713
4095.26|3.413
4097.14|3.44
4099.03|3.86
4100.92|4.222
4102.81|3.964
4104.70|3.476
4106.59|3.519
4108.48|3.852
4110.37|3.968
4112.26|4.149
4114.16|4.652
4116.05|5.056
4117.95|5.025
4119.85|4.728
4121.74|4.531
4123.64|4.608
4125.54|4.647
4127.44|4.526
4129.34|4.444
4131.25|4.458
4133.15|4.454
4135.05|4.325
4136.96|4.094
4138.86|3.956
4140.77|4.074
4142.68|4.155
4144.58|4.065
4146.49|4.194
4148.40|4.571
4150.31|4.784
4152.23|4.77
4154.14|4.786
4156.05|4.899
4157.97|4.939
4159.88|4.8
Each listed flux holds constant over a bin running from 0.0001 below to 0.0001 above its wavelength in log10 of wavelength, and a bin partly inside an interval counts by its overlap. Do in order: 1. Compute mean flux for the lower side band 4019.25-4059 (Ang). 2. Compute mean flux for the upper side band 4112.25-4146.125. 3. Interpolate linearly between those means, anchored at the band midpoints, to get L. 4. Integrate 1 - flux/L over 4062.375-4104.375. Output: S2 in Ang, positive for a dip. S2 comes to 3.5 Ang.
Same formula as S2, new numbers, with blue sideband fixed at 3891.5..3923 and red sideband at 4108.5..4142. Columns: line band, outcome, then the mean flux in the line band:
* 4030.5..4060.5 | -2.14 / 4.72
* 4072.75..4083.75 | 0.83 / 4.08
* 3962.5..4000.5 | 1.85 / 4.17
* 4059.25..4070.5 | -0.03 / 4.42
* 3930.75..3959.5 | -1.52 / 4.6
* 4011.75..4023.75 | -0.77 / 4.68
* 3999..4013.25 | -0.96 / 4.68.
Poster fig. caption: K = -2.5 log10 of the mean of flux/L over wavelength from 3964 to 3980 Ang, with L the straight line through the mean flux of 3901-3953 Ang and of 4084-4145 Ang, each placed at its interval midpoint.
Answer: 0.268 mag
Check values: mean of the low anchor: 4.56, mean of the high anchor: 4.24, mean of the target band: 3.5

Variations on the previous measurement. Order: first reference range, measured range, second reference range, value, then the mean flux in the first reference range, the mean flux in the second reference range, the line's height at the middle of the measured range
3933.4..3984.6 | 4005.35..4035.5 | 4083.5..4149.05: -0.07 mag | 4.26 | 4.25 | 4.25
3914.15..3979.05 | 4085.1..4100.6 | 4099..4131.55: 0.07 mag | 4.26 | 4.33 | 4.32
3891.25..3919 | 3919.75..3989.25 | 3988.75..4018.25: 0.06 mag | 4.32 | 4.76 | 4.54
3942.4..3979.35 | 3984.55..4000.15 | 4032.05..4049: -0.10 mag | 4.17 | 4.64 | 4.36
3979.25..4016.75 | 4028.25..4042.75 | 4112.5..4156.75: 0.03 mag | 4.73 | 4.5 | 4.67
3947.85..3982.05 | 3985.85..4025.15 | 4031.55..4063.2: -0.07 mag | 4.09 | 4.71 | 4.39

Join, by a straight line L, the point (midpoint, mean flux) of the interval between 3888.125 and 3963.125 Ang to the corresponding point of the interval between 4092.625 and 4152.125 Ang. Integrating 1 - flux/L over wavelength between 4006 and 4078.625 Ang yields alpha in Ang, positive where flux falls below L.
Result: -4.3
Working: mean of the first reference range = 4.42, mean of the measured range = 4.56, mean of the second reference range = 4.23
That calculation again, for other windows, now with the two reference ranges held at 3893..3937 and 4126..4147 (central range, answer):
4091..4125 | 1.1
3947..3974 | 1.0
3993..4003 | -0.9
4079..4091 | -0.3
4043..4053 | -1.2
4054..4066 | -1.0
